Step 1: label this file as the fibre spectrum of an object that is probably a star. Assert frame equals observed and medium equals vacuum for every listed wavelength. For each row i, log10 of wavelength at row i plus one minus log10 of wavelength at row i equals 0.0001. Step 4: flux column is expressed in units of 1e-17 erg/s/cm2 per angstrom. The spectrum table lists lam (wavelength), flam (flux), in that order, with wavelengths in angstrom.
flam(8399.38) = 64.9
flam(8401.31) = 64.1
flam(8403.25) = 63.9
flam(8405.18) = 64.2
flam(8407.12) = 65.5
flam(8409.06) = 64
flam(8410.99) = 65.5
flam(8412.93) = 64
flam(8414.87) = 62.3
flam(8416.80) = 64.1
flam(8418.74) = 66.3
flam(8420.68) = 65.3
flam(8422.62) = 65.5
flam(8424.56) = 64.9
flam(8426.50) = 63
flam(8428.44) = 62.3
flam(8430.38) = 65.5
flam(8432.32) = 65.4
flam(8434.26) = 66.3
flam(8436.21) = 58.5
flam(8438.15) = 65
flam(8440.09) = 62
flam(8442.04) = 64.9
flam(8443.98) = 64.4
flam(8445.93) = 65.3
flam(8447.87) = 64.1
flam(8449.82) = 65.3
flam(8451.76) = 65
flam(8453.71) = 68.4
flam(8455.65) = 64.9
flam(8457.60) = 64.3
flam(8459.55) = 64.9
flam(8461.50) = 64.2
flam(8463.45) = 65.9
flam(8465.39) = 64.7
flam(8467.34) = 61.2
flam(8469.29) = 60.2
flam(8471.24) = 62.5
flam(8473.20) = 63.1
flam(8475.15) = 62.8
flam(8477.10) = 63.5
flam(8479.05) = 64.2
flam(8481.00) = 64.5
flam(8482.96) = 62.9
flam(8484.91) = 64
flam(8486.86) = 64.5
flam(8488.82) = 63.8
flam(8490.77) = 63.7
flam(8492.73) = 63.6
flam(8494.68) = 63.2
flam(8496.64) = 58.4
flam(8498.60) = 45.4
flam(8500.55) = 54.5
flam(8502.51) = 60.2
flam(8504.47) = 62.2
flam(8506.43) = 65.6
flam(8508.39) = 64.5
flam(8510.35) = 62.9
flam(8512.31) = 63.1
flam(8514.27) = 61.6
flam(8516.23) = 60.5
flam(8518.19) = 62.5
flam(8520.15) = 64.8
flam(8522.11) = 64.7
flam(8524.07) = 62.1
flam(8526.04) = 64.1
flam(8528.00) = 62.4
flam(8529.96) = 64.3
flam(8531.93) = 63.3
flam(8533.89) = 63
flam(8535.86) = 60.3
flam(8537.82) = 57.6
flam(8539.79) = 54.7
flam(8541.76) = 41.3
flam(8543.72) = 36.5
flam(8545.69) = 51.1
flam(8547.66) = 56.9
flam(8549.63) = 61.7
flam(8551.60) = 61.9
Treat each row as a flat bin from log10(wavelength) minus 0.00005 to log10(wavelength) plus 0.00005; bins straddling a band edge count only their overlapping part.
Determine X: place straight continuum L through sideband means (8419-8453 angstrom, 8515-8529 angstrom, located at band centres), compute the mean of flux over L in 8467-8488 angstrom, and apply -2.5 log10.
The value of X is 0.01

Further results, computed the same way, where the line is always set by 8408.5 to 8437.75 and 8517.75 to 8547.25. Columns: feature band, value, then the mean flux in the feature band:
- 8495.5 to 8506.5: 0.05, 57.1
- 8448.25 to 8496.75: -0.04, 63.8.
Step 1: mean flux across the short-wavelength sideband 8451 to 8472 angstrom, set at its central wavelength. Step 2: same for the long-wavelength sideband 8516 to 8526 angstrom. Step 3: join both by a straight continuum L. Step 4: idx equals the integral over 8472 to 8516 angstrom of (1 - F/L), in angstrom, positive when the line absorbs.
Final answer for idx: 1.2 angstrom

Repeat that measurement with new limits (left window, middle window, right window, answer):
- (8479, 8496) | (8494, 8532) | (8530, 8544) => -1.39 angstrom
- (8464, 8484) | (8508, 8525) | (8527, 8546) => -1.44 angstrom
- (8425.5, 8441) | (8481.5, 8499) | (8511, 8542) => 0.11 angstrom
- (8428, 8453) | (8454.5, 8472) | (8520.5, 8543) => -0.17 angstrom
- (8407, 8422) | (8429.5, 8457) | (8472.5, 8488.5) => -0.18 angstrom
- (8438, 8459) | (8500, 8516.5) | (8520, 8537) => 0.42 angstrom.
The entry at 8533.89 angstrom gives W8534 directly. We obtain 63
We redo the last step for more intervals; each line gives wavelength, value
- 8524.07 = 62.1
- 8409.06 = 64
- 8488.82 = 63.8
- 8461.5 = 64.2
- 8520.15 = 64.8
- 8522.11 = 64.7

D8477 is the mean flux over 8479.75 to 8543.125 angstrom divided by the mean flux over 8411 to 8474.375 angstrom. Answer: 0.95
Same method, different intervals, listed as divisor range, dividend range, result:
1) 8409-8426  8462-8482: 0.98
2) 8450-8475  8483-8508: 0.95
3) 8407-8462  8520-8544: 0.91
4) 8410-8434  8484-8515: 0.95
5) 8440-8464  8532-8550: 0.83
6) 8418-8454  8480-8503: 0.94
